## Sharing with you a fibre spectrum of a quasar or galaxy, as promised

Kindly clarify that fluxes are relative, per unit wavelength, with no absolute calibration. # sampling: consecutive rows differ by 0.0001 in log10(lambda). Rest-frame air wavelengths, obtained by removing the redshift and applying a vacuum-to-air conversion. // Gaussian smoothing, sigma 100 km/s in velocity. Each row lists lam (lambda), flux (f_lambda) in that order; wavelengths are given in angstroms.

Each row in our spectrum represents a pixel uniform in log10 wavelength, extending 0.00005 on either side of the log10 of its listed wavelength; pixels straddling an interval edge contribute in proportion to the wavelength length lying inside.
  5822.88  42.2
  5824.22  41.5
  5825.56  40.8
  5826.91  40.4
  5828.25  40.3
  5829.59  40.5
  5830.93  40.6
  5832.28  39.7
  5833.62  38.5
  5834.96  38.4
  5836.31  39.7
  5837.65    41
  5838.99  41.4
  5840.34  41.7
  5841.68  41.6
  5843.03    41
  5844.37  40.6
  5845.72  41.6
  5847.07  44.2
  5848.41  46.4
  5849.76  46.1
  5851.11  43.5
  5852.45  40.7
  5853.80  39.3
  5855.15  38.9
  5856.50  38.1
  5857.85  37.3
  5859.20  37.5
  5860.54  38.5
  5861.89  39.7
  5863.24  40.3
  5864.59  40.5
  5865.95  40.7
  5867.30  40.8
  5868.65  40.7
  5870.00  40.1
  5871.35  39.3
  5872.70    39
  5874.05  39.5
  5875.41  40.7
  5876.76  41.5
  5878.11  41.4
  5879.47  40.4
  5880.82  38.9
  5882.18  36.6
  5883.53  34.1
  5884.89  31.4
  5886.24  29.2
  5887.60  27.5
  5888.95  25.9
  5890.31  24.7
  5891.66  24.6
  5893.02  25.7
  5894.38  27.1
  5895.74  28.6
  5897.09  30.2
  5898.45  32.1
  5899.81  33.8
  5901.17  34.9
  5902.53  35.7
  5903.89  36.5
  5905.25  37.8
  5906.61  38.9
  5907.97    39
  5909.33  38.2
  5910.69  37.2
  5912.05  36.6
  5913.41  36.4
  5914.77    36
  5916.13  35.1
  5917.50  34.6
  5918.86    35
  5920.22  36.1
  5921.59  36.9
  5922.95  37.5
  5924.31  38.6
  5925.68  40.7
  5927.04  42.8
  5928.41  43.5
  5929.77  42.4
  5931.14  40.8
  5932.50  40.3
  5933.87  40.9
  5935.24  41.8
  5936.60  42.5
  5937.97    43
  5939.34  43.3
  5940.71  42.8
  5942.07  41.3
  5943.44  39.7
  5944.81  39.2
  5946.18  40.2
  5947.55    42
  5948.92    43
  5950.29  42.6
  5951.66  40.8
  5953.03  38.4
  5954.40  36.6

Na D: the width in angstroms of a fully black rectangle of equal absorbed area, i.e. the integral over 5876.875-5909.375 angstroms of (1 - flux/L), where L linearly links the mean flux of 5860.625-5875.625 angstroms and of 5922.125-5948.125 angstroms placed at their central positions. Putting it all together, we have 5.9 angstroms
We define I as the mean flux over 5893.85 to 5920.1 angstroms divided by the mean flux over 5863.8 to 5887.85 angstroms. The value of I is 0.9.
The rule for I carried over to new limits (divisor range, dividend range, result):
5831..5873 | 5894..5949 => 0.94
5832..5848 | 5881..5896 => 0.71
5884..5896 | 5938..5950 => 1.53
